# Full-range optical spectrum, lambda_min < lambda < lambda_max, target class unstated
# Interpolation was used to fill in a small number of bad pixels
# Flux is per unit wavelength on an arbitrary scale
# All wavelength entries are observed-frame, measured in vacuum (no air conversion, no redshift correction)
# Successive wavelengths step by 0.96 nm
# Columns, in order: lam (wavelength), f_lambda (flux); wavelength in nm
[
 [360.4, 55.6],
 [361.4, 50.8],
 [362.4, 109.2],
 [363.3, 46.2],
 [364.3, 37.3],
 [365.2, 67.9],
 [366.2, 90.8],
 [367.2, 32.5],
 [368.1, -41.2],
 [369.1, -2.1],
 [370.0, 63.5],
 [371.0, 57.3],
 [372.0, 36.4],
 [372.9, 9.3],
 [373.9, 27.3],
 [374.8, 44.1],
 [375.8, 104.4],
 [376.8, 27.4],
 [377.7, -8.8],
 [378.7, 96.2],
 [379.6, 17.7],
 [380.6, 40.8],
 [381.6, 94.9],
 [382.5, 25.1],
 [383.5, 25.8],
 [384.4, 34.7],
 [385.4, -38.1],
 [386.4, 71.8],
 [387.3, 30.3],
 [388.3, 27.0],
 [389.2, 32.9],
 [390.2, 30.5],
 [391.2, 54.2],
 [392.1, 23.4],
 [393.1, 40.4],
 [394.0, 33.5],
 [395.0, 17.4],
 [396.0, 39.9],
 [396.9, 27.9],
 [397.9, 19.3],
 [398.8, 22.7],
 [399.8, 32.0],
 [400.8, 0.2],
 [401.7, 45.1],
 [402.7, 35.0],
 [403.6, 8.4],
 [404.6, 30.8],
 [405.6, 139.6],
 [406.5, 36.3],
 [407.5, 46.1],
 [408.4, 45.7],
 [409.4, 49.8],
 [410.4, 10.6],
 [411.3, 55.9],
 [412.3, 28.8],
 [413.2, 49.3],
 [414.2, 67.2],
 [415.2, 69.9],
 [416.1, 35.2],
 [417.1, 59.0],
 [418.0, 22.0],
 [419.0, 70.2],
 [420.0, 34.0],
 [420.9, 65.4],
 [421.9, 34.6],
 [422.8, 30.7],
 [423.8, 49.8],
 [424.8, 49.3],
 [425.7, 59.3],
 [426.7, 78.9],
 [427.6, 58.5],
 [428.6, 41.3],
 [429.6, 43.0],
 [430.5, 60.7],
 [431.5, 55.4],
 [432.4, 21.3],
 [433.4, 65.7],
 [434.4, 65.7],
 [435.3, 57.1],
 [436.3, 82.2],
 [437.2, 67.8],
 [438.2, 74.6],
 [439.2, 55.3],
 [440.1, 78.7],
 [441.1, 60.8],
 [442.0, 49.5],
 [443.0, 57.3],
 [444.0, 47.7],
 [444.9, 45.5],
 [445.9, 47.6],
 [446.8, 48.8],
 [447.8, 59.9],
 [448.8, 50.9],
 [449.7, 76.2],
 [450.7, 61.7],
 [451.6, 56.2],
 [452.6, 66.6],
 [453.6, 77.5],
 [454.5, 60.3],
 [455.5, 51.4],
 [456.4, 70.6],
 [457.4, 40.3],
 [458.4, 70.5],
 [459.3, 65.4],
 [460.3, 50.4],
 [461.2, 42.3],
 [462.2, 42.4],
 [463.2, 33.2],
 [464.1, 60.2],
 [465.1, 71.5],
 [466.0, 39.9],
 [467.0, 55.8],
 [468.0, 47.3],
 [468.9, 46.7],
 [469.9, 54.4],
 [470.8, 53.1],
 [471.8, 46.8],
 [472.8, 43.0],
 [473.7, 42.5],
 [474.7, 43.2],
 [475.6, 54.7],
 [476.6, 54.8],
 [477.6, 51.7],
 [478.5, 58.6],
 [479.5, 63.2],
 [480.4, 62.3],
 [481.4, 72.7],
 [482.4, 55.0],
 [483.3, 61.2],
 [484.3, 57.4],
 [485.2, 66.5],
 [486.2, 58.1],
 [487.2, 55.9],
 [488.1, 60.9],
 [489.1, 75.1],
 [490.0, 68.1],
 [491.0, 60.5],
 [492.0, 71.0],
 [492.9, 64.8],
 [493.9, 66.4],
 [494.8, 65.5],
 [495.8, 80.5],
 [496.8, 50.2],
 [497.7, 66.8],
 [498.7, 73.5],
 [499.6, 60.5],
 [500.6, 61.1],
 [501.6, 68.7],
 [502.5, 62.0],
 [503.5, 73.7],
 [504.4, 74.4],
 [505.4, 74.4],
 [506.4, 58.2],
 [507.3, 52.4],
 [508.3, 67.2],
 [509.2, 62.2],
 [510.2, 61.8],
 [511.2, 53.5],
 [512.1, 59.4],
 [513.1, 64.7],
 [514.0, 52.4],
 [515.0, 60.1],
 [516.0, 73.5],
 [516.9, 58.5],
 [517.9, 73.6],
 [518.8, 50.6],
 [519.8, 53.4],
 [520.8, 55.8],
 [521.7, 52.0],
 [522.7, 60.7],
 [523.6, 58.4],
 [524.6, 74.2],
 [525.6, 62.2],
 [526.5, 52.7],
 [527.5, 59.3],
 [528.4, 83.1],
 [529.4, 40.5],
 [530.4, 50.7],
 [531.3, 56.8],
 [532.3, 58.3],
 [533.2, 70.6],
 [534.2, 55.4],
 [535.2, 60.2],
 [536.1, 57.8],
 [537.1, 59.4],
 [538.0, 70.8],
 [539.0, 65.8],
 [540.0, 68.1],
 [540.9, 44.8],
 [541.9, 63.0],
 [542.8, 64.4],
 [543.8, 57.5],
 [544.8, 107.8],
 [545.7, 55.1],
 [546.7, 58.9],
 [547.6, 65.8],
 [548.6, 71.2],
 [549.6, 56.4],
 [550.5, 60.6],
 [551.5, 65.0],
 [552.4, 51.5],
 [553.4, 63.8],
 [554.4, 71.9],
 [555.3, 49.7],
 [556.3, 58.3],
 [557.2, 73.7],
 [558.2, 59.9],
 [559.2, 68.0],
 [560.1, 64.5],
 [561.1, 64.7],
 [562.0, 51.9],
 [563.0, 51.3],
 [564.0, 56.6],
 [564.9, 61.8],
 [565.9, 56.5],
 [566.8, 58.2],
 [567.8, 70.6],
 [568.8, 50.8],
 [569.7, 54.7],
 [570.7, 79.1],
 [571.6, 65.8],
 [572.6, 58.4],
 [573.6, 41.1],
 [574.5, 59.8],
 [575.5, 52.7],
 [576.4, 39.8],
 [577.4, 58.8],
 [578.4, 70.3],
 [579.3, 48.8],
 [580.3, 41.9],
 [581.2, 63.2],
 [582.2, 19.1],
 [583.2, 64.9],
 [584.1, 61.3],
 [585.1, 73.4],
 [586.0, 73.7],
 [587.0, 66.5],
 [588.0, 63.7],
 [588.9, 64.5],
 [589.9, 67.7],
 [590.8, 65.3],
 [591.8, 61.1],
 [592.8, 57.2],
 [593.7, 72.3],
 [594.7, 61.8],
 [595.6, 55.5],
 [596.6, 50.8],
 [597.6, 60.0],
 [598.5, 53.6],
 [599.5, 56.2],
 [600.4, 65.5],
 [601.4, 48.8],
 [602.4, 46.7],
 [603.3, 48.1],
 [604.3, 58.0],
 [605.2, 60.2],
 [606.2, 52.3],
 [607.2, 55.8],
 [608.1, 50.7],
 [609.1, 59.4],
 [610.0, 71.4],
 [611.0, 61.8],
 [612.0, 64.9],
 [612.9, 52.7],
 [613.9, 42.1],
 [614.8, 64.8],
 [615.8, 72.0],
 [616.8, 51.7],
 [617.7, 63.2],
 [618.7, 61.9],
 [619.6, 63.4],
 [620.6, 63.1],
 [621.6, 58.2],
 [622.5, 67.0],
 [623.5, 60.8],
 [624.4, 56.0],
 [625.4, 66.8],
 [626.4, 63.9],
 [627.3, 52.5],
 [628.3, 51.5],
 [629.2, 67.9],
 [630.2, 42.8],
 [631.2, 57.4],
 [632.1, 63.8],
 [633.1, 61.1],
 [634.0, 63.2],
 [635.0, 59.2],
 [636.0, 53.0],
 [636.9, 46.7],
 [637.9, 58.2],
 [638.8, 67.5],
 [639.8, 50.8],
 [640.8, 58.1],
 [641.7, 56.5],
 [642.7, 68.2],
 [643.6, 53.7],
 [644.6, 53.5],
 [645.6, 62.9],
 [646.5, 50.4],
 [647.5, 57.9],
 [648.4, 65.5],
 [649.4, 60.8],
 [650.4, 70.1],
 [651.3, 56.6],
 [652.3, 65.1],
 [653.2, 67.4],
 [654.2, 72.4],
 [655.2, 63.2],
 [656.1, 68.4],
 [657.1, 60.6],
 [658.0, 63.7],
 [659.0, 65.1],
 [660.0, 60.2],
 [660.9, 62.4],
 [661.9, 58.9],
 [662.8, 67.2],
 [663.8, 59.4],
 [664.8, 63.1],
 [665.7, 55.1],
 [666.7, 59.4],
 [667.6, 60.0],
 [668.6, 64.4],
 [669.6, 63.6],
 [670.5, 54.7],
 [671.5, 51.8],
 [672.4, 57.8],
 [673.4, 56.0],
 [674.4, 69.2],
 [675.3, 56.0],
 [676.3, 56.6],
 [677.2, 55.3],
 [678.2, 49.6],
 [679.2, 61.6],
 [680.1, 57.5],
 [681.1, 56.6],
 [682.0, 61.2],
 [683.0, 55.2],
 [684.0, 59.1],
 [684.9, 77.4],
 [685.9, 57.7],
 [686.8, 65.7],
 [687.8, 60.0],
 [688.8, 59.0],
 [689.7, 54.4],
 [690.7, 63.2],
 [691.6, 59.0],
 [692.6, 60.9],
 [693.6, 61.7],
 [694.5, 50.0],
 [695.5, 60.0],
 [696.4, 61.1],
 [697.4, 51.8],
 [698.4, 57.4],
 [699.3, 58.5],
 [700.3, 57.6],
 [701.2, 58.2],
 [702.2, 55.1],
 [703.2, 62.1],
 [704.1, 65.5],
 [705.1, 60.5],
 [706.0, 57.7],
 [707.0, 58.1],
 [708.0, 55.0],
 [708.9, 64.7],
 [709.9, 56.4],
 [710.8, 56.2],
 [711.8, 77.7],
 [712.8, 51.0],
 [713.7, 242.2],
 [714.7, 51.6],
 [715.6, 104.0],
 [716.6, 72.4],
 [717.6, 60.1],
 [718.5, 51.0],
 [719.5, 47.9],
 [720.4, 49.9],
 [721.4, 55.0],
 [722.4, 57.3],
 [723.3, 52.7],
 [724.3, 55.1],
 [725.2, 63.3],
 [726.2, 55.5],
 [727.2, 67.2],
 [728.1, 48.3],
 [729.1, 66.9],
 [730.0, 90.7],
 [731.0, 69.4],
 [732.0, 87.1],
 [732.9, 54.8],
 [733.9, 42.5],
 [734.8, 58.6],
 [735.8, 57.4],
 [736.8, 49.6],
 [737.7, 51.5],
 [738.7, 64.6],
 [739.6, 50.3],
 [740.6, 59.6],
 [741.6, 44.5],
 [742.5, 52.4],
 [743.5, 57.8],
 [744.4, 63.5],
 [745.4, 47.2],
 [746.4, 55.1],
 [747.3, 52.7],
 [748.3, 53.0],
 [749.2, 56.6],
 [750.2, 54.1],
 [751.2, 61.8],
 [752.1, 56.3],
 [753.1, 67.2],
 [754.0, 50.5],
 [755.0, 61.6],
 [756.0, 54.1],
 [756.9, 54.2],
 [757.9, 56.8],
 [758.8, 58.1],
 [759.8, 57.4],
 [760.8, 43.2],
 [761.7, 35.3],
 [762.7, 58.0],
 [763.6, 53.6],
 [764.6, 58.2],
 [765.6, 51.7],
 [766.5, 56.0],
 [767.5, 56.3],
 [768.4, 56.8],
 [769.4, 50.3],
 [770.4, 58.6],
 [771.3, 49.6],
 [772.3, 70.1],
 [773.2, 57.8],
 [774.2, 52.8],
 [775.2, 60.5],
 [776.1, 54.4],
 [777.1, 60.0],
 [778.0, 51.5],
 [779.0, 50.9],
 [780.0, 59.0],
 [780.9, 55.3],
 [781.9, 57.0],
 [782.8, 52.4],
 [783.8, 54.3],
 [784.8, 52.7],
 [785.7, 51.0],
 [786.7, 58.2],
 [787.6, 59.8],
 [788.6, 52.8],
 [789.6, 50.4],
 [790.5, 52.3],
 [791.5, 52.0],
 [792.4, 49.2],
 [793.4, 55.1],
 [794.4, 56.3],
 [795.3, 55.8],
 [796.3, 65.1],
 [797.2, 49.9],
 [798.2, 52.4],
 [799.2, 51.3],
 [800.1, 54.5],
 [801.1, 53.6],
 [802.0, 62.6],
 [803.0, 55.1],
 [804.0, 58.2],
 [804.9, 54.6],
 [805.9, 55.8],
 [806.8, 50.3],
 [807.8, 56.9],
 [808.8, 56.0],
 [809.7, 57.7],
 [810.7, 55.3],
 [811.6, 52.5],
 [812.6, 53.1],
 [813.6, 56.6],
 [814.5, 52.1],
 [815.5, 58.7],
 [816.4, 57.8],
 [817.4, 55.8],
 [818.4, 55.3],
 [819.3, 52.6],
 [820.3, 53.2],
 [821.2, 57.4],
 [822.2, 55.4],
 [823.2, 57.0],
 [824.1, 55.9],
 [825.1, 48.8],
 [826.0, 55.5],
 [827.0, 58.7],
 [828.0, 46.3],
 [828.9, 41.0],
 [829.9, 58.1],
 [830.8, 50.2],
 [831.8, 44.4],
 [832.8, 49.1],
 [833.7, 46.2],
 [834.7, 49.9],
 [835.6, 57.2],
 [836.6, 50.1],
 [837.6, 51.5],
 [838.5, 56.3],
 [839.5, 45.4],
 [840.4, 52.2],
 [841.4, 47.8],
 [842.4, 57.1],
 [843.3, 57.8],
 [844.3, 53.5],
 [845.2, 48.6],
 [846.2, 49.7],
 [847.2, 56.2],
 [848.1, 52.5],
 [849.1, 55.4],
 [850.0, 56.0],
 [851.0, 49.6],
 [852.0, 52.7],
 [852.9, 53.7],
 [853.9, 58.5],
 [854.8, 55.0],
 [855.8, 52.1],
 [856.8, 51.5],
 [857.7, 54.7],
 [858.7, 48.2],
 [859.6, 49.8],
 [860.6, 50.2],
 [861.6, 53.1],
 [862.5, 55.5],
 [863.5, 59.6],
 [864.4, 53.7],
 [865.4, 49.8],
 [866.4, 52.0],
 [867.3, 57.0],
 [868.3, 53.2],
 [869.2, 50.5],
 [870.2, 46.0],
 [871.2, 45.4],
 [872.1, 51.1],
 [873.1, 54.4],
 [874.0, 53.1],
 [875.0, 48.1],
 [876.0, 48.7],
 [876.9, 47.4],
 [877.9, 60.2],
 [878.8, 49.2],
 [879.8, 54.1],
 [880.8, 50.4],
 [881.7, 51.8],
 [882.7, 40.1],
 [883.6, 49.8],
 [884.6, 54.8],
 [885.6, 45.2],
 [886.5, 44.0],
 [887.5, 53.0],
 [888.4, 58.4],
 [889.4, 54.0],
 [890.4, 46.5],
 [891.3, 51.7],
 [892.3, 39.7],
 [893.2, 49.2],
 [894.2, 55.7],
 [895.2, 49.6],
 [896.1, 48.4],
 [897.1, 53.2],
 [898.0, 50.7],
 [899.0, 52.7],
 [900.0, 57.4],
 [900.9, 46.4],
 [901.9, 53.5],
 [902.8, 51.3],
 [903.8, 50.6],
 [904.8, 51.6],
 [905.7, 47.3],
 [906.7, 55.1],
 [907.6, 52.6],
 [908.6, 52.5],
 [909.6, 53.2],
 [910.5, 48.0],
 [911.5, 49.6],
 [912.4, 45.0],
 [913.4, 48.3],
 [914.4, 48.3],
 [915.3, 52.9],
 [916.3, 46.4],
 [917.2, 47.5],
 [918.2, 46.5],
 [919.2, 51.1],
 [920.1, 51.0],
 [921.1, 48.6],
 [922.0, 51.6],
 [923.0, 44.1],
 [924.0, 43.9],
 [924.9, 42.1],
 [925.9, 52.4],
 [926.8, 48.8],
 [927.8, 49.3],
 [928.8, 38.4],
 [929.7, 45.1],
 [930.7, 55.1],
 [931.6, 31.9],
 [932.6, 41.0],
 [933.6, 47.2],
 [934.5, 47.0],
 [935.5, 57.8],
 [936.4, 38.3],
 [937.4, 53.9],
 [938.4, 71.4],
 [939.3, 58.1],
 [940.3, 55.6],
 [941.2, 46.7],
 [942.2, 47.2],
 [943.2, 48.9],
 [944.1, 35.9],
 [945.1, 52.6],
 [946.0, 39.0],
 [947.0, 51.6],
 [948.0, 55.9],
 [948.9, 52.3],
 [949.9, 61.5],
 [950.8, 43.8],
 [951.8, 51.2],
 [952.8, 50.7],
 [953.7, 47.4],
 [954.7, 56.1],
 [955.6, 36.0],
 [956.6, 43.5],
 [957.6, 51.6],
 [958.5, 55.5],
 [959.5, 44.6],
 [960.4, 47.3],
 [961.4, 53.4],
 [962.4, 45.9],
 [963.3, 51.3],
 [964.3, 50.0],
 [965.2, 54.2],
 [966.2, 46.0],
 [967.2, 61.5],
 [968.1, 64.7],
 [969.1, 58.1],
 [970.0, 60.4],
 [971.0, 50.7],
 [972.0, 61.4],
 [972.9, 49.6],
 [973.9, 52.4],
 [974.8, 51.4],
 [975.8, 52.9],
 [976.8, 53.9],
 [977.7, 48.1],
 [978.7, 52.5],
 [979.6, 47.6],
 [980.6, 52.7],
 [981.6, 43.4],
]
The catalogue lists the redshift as 0.09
